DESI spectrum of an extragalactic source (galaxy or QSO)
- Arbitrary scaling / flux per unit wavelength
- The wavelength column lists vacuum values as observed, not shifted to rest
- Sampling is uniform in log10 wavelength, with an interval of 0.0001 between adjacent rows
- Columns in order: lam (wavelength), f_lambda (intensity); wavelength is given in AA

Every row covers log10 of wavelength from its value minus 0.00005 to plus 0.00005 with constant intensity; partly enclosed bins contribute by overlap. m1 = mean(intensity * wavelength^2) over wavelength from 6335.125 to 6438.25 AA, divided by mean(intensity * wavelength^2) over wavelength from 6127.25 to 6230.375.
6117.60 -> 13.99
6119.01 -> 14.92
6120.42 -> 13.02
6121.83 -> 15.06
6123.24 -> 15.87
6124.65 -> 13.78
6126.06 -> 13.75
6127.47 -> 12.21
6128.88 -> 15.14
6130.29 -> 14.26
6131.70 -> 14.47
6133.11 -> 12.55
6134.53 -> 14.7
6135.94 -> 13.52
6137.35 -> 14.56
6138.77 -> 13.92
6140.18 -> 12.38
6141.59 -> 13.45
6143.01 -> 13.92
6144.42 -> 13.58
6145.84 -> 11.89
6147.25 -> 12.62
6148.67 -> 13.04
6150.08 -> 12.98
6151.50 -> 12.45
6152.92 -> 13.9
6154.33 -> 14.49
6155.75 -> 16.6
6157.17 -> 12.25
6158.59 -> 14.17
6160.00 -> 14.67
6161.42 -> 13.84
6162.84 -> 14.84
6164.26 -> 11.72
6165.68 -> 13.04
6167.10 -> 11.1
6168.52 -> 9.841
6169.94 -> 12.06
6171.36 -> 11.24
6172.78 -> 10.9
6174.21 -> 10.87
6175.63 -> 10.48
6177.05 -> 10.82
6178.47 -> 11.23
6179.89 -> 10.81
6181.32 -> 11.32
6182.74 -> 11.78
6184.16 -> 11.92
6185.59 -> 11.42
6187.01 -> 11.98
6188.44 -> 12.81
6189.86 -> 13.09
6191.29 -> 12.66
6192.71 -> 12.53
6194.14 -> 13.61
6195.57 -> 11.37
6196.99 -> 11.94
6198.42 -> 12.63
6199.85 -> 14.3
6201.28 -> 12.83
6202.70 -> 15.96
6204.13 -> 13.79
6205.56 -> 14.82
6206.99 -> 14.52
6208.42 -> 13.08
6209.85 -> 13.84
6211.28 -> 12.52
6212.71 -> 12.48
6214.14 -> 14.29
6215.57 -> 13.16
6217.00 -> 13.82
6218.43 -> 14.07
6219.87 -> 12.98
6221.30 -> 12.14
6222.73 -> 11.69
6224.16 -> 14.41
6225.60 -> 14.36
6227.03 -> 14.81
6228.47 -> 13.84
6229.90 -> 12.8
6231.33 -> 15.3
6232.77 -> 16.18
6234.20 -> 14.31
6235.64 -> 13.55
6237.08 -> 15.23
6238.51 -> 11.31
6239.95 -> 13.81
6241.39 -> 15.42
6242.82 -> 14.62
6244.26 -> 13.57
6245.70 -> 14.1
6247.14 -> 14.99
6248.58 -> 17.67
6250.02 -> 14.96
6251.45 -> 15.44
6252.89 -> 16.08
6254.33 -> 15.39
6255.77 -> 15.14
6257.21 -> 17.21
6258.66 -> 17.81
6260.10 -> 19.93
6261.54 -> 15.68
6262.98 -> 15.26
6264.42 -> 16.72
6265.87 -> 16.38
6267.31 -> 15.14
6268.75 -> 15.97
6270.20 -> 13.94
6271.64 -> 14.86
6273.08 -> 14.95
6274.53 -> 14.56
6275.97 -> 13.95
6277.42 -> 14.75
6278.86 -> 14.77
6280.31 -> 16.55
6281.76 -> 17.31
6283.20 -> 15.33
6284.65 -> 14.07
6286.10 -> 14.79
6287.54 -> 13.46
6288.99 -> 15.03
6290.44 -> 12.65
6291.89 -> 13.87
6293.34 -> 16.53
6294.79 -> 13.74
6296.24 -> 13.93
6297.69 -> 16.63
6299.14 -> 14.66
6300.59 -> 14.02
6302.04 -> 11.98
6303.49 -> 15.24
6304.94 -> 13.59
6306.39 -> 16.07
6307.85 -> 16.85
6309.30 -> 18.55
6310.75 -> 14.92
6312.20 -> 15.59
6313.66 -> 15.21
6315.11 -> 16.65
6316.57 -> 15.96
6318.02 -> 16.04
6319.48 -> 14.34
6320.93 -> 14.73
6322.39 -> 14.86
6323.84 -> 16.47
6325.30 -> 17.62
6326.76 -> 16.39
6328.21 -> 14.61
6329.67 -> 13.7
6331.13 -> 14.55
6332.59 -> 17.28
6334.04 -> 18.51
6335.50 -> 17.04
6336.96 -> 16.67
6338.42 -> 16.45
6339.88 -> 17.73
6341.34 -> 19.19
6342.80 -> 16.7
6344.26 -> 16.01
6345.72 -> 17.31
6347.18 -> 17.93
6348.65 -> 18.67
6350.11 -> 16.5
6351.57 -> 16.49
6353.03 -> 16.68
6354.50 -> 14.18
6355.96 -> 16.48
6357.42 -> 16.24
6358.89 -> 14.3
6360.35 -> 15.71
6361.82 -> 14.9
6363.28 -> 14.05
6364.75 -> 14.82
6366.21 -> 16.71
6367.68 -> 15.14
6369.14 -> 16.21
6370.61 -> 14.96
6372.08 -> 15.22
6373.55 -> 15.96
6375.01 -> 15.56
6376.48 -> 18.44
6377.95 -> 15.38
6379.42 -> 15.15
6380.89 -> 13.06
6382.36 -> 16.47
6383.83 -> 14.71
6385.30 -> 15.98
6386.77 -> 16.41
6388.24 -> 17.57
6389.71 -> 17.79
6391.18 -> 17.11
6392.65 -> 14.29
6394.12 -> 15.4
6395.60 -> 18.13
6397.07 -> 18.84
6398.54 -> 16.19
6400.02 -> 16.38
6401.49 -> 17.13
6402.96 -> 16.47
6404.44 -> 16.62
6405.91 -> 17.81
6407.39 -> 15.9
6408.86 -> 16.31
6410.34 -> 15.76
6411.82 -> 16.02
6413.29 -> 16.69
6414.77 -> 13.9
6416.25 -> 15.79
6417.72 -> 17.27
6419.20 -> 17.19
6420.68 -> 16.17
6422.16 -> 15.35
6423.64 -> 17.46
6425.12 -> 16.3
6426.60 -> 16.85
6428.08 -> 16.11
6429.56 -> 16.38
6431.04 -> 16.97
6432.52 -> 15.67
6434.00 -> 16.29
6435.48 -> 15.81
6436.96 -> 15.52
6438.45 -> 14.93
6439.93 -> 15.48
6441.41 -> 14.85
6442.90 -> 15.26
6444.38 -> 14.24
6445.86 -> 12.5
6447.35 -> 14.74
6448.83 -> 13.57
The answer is 1.33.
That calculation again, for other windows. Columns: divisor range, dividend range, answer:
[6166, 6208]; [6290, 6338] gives 1.32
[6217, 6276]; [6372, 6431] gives 1.15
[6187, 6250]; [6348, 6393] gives 1.21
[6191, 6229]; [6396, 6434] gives 1.31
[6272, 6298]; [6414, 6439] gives 1.14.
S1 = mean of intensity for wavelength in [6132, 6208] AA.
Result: 12.8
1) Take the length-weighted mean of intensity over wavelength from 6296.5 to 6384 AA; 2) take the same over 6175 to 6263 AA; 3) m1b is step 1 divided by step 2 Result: 1.1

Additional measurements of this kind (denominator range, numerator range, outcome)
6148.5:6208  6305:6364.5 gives 1.27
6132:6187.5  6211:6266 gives 1.16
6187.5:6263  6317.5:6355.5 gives 1.15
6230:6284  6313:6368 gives 1.05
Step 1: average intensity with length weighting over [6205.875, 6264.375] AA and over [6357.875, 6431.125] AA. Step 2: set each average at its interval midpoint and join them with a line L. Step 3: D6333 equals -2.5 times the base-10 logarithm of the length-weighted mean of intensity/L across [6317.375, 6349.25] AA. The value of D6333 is -0.07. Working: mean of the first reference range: 14.6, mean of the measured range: 16.5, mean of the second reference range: 16.1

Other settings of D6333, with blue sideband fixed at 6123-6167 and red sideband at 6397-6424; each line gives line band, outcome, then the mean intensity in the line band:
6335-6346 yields -0.096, 17.1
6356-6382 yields 0.037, 15.4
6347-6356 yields -0.056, 16.6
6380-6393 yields 0.013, 16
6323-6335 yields -0.040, 16.2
